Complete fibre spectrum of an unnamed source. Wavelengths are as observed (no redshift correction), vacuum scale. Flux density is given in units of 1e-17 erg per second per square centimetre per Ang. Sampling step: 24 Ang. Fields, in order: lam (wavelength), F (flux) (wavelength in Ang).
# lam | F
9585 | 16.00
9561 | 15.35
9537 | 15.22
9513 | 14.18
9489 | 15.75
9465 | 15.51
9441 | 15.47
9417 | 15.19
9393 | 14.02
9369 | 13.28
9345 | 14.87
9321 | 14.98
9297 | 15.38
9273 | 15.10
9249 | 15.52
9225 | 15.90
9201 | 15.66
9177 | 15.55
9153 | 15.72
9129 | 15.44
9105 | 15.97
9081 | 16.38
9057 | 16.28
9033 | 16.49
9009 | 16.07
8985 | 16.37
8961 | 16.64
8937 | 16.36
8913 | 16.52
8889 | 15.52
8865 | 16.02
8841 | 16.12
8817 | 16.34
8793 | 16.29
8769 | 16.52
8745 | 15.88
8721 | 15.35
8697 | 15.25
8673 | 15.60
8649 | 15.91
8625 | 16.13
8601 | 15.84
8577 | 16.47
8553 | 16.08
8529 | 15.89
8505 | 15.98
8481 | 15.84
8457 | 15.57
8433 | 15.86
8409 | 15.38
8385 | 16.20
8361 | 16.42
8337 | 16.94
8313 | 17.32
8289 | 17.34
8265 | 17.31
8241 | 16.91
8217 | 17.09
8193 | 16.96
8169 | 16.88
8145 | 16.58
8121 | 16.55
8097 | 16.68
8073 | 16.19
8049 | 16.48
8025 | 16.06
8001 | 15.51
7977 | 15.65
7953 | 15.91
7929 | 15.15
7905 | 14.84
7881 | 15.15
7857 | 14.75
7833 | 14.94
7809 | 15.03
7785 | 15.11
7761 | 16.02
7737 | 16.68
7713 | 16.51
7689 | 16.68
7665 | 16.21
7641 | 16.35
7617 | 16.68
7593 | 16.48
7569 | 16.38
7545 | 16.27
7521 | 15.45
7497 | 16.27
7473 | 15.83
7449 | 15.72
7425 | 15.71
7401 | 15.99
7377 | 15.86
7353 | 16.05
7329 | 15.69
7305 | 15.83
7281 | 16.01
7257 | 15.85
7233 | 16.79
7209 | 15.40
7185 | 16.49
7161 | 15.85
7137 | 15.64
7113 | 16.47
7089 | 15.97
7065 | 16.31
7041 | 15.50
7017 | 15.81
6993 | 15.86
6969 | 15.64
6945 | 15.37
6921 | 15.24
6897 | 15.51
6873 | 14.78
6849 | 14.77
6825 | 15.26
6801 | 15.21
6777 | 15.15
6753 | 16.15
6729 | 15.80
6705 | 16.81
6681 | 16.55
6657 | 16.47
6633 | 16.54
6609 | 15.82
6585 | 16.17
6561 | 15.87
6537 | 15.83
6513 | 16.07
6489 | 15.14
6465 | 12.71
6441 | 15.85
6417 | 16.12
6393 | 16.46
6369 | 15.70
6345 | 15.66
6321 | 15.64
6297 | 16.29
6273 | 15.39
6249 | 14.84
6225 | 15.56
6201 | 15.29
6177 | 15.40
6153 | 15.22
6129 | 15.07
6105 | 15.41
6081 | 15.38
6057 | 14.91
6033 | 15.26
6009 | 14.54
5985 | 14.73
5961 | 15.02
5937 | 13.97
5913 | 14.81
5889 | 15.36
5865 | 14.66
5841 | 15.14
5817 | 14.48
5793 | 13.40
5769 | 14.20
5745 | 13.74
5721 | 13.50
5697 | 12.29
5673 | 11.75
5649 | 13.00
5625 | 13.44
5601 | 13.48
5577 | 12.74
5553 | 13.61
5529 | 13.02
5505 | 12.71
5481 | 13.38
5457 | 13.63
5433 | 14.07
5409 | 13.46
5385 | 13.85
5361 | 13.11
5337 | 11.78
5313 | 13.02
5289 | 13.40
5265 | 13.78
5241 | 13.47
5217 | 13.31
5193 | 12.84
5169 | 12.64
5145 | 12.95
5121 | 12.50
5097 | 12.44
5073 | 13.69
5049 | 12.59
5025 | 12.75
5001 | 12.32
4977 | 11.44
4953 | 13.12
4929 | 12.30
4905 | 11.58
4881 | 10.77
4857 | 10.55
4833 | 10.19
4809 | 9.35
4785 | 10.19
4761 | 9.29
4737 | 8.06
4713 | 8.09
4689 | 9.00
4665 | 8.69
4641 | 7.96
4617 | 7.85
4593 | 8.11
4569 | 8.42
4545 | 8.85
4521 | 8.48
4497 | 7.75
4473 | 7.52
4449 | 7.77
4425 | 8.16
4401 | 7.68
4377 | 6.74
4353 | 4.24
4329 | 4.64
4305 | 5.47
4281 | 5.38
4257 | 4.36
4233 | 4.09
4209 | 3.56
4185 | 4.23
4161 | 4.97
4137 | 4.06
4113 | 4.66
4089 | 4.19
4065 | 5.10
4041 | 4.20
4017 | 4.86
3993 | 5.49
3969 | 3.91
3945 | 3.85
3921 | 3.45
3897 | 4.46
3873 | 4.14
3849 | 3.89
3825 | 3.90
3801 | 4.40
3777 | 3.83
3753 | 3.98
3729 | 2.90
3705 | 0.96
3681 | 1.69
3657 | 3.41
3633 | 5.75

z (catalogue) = 0.10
